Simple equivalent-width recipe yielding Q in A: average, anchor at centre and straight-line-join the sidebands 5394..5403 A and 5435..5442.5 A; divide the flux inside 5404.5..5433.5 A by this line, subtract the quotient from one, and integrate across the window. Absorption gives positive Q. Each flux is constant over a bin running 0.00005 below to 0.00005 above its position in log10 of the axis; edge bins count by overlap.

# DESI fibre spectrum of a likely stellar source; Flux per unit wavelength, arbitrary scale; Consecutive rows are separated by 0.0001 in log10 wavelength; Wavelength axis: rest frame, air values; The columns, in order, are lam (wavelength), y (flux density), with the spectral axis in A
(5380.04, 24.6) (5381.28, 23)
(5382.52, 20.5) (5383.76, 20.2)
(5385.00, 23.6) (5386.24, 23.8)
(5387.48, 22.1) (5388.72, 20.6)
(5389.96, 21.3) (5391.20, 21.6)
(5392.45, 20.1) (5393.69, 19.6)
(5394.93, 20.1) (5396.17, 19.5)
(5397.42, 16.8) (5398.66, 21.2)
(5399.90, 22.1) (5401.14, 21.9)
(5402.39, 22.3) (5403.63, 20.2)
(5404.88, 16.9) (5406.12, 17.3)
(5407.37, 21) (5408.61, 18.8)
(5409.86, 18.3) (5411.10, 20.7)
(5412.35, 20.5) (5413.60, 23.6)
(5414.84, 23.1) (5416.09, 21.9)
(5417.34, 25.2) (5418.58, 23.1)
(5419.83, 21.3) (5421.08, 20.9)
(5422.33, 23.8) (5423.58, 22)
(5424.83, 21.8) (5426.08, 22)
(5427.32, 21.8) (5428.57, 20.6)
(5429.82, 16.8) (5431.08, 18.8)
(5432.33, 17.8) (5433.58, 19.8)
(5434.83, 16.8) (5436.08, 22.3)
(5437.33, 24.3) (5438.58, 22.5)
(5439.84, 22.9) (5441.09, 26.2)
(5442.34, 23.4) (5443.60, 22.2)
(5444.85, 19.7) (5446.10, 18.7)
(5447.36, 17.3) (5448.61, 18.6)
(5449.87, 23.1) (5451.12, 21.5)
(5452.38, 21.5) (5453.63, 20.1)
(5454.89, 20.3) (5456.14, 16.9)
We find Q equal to 1.4 A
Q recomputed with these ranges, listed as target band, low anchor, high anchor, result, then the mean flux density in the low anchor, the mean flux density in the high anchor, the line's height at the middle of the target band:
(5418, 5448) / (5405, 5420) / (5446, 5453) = -0.7 A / 21.1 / 20.2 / 20.6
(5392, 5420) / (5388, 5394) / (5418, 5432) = 0.3 A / 20.7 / 21.1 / 20.9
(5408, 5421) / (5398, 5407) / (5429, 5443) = -0.7 A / 20.3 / 21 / 20.6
